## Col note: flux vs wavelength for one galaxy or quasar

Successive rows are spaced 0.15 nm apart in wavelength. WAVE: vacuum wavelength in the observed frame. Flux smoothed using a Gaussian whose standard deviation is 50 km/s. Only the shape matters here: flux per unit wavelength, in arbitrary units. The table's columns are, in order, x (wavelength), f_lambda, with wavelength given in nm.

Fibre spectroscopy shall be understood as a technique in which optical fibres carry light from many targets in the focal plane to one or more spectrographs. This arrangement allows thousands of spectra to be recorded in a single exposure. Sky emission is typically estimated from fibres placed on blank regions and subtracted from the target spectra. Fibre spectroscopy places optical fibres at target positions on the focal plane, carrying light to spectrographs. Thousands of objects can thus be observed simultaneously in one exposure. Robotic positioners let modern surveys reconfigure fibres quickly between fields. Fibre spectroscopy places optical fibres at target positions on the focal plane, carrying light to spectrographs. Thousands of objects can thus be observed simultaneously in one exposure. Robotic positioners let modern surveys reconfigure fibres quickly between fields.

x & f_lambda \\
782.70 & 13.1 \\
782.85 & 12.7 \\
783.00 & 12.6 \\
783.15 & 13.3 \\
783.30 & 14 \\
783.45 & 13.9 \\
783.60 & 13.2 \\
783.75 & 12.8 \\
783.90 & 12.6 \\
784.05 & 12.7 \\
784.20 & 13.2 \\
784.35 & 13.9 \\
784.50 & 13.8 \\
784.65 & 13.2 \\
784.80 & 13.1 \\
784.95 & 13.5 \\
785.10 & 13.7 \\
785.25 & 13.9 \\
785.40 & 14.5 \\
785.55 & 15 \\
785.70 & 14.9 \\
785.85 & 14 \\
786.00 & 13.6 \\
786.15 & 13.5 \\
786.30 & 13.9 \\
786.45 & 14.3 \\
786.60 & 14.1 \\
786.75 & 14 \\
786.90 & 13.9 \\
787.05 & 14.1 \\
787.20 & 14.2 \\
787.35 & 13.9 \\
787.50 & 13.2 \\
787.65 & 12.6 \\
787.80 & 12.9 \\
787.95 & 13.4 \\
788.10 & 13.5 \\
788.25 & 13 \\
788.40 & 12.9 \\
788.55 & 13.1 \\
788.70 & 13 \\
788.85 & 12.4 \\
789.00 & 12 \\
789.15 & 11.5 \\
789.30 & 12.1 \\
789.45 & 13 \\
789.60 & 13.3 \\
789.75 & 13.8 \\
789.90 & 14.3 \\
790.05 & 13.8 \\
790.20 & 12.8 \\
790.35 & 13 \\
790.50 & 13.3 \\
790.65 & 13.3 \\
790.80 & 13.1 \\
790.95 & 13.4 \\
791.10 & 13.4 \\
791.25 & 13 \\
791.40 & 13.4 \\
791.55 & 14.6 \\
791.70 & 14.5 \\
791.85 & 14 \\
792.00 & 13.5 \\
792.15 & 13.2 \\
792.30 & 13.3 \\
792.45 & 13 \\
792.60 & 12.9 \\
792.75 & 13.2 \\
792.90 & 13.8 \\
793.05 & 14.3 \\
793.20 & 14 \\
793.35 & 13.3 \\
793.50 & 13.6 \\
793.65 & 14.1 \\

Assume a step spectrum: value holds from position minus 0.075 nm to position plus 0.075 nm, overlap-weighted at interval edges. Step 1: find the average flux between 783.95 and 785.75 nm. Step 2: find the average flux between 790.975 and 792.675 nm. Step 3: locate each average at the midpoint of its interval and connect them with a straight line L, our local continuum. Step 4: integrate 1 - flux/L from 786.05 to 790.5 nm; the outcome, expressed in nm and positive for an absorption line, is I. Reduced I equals 0.11 nm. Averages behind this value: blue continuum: 13.8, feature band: 13.3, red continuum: 13.5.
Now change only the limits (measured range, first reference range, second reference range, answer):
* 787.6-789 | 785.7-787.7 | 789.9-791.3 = 0.071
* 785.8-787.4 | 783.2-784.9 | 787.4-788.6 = -0.095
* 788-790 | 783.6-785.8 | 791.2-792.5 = 0.102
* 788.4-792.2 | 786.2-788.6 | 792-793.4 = 0.078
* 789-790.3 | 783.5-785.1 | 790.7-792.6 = 0.041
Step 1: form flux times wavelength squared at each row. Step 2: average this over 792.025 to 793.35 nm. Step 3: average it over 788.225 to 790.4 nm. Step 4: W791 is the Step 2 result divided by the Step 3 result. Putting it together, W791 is 1.0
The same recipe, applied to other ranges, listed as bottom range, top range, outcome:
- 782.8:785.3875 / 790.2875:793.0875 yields 1.03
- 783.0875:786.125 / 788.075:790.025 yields 0.96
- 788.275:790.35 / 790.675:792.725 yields 1.05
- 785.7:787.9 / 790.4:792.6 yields 0.99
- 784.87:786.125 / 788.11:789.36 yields 0.90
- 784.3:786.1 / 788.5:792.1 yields 0.96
